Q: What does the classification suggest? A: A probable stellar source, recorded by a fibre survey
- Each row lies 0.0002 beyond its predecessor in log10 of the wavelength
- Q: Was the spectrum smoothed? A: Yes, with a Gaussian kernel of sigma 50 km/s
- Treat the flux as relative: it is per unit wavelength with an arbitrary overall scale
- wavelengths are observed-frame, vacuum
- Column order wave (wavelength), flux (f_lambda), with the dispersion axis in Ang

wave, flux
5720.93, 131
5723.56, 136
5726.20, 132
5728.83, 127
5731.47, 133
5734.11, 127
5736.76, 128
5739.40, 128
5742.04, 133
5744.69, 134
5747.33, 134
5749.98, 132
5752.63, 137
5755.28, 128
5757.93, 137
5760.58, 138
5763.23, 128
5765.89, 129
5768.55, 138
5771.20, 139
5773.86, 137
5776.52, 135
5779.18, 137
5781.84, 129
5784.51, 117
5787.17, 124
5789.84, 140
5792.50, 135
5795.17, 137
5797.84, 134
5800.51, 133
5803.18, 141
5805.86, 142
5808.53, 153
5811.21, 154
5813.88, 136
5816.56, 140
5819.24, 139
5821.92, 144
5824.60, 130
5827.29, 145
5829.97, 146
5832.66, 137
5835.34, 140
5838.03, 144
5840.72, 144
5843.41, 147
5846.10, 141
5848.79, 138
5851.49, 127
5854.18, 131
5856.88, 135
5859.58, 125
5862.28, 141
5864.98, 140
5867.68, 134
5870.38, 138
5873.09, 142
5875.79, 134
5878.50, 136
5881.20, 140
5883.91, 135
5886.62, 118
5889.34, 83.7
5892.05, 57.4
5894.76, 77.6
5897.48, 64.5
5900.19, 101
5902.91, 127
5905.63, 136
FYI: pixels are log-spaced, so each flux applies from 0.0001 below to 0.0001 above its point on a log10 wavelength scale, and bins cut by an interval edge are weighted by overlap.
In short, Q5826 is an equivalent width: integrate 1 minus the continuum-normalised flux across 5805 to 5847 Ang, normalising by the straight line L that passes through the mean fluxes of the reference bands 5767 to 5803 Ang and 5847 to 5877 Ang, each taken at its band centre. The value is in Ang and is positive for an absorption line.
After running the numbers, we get -2.57 Ang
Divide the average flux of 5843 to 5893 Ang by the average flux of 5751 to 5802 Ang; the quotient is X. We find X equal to 0.97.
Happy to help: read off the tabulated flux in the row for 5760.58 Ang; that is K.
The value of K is 138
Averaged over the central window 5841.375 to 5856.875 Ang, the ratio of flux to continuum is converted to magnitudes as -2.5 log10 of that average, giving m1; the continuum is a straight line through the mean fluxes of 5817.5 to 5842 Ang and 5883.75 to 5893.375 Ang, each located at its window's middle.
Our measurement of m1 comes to -0.09 mag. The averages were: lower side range 141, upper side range 94.1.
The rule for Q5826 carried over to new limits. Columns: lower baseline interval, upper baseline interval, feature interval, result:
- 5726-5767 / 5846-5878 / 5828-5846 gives -1.1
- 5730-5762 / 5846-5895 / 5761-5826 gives -3.3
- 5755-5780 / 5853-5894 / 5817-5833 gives -1.3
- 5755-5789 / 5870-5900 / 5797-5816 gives -2.5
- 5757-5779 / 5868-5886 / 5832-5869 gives -0.3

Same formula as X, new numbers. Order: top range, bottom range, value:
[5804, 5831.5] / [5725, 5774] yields 1.08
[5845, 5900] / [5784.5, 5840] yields 0.87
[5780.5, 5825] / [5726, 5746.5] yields 1.05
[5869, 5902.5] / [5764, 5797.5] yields 0.83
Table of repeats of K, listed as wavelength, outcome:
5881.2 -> 140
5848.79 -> 138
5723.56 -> 136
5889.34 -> 83.7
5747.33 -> 134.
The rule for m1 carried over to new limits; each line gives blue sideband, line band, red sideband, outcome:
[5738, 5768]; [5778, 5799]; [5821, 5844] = 0.042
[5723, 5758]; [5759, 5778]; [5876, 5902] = -0.072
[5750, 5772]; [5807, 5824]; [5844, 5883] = -0.067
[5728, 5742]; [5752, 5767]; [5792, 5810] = 0.002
